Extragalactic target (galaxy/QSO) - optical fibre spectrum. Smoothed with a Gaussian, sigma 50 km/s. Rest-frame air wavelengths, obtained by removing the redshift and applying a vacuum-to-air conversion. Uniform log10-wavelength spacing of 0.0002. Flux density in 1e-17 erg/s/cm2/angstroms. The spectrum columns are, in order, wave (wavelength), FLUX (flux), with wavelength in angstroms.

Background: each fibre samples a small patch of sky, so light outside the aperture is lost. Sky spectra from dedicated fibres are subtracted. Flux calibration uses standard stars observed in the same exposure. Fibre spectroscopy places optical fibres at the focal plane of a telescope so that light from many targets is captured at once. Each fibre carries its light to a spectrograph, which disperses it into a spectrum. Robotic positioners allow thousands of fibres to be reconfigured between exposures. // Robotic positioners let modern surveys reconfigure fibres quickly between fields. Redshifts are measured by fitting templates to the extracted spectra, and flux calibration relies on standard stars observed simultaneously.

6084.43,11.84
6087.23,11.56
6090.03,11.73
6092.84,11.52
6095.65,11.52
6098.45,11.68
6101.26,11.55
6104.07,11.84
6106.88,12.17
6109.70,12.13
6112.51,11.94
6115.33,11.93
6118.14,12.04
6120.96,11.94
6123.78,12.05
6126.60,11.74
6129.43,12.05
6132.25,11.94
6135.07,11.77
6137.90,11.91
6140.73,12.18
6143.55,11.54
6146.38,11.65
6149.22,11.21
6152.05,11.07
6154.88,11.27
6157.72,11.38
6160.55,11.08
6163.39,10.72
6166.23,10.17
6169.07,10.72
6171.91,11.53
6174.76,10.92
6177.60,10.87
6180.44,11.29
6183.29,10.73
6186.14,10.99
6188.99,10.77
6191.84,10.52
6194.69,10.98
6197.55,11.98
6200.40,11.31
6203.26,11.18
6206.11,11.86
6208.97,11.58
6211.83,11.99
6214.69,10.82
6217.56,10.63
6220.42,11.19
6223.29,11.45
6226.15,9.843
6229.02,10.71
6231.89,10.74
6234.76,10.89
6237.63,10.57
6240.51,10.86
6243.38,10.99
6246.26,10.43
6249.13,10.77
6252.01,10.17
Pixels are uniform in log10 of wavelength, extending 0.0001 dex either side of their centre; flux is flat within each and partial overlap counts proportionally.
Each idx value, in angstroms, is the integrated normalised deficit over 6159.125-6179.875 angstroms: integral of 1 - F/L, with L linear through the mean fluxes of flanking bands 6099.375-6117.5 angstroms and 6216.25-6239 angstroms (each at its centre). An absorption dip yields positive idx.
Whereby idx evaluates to 0.8 angstroms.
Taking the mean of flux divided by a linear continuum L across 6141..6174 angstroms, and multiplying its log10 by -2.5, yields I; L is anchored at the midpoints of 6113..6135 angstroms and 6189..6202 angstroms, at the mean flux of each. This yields 0.04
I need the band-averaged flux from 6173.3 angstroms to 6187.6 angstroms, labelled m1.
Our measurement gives 11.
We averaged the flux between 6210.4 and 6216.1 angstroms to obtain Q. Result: 11.4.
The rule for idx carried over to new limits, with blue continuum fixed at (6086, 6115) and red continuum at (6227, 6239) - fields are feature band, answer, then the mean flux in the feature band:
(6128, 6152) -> -0.6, 11.7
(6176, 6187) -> 0.1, 11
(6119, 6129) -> -0.3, 11.9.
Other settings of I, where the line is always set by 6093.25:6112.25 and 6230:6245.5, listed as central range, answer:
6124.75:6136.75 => -0.026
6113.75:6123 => -0.026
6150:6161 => 0.018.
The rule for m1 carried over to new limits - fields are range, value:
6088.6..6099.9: 11.6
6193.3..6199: 11.5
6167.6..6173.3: 11.1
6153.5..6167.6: 10.9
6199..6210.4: 11.5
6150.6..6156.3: 11.2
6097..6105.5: 11.7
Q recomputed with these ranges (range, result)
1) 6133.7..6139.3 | 11.8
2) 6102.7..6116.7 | 12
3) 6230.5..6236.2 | 10.8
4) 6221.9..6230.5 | 10.7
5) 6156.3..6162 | 11.2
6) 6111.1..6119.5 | 12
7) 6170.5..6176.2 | 11.2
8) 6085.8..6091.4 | 11.7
